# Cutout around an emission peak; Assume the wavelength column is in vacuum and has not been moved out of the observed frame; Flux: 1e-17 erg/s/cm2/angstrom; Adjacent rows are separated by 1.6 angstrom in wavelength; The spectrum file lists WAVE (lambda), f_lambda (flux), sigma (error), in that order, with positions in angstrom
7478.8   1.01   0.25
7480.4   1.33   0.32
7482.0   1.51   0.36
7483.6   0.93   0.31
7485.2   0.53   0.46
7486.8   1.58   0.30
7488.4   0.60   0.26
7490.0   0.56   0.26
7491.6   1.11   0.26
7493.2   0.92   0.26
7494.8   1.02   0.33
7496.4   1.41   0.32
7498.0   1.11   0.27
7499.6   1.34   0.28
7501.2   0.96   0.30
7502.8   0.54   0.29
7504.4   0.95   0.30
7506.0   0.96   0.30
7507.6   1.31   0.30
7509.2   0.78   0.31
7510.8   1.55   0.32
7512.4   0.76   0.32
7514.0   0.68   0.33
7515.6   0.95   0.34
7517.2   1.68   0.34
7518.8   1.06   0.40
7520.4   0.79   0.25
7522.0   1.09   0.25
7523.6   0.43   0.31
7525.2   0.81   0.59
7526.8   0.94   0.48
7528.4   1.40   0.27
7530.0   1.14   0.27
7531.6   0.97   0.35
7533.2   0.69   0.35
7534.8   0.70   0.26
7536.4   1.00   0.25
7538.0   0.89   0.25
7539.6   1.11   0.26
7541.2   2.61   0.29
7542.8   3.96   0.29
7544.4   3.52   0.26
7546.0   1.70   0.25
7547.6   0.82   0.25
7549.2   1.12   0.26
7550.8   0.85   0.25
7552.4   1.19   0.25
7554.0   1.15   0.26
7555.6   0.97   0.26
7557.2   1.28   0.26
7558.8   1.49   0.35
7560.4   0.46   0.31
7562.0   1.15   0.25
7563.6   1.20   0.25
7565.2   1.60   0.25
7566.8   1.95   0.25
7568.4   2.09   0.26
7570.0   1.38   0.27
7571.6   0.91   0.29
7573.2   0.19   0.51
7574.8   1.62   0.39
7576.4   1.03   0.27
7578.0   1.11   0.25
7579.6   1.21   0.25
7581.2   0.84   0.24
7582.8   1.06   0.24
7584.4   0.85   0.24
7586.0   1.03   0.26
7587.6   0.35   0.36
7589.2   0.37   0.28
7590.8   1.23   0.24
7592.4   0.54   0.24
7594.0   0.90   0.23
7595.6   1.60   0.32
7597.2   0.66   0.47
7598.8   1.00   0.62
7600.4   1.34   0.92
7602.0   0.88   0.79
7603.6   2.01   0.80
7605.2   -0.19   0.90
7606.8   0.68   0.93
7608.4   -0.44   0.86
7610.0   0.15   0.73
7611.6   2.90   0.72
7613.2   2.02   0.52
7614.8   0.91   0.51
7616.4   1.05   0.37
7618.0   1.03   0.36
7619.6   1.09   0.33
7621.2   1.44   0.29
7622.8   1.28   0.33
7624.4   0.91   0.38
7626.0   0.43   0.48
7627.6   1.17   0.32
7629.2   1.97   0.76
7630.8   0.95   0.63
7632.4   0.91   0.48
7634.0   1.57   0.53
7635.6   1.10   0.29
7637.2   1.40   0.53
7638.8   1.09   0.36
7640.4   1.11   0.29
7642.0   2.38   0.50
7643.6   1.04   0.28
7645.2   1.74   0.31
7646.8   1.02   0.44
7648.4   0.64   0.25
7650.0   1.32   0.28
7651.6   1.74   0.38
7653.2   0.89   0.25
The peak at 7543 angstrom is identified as H-alpha 6563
